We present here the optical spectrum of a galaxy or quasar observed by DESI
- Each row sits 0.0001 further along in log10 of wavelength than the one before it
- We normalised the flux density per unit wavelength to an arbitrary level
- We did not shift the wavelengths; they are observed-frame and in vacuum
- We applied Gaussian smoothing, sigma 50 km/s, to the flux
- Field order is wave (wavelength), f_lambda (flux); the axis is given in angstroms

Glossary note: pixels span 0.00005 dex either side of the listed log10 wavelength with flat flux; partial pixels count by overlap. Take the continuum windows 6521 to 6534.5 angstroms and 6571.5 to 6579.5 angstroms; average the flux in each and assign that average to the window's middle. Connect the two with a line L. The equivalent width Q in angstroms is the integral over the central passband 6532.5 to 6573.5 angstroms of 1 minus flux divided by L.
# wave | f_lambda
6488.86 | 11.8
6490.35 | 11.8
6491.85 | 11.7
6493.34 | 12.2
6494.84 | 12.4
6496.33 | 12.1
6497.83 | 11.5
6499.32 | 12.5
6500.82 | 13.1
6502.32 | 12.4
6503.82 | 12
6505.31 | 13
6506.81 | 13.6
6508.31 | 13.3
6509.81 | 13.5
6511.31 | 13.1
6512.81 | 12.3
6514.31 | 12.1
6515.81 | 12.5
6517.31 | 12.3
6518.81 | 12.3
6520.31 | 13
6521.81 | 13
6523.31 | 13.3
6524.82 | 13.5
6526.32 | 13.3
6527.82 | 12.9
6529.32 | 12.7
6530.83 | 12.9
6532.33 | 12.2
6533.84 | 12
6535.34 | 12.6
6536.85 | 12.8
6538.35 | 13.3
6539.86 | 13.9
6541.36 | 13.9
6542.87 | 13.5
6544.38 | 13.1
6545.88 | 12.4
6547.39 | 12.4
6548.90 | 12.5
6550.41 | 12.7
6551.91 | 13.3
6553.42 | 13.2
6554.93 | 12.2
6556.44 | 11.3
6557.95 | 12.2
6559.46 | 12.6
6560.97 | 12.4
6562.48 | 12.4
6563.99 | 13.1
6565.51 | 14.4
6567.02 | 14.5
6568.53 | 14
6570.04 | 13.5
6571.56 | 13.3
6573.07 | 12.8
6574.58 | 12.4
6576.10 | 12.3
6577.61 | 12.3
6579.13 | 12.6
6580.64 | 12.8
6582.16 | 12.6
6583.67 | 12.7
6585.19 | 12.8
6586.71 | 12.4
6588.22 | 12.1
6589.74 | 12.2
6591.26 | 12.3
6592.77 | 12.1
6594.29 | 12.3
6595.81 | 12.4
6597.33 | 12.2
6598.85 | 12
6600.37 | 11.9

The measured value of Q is -0.8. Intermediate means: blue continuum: 12.9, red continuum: 12.6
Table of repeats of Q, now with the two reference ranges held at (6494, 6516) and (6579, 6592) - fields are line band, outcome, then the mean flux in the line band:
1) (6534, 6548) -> -0.5 angstroms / 13.1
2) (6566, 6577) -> -0.7 angstroms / 13.3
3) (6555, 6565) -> 0.1 angstroms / 12.4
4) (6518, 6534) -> -0.3 angstroms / 12.9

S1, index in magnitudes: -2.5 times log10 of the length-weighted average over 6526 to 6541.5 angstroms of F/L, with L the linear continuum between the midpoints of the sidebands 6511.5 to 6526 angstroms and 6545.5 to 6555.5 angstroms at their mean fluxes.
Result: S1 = -0.02 mag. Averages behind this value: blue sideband 12.7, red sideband 12.7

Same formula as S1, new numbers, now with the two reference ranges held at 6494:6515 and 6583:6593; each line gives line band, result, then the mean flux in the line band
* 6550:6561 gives 0.00 mag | 12.5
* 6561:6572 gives -0.09 mag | 13.5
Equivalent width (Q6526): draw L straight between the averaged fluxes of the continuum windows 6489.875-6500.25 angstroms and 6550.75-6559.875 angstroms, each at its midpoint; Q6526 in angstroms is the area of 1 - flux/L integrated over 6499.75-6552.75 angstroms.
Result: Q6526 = -2.6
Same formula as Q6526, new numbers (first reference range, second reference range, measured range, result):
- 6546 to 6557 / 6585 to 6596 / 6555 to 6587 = -1.1 angstroms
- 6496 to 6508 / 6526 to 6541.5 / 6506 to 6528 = -0.4 angstroms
